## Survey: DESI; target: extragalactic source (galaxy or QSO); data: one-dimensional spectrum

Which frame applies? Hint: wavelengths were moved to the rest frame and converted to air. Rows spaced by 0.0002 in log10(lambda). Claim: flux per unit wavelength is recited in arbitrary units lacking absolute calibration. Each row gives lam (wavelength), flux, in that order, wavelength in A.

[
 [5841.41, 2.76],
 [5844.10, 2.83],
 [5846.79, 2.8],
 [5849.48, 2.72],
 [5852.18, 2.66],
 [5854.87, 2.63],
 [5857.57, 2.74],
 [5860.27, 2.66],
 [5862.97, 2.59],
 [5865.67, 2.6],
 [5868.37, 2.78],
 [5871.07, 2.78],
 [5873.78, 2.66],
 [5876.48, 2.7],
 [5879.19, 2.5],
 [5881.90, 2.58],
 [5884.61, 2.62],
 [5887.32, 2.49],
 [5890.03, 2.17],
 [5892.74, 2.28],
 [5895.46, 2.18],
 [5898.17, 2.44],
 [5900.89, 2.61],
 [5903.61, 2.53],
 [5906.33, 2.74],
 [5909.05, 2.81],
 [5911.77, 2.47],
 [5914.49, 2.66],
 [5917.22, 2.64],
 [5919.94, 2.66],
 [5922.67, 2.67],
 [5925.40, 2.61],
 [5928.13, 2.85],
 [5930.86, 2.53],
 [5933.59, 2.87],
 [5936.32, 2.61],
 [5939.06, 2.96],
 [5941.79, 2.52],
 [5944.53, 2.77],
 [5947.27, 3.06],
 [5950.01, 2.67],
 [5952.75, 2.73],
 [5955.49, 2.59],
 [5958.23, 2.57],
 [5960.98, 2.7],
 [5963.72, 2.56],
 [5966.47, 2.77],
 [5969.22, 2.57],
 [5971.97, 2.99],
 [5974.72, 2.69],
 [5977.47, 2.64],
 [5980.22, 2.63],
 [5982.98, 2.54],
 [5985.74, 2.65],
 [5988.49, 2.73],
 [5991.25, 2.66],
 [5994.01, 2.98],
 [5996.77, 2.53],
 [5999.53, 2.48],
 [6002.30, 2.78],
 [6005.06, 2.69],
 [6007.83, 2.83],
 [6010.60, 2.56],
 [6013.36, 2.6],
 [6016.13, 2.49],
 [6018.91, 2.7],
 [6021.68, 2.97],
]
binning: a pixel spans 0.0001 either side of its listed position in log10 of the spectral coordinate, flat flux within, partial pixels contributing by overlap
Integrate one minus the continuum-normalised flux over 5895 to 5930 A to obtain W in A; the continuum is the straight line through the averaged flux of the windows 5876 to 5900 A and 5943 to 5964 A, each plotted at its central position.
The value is -1.06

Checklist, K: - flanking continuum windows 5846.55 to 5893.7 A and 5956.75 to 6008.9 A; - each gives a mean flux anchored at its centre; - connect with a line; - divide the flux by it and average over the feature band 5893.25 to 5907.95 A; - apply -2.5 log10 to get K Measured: 0.06 mag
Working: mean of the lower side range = 2.61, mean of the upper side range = 2.68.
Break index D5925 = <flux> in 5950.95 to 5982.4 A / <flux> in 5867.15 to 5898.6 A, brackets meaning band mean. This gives 1.1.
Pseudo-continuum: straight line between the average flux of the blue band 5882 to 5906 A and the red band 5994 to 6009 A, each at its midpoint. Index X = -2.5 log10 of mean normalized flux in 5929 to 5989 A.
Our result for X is -0.045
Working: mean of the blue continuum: 2.44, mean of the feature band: 2.7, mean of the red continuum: 2.69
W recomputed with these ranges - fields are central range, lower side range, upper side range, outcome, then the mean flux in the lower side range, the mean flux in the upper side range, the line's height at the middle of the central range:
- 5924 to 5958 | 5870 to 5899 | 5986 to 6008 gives -1.7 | 2.49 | 2.7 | 2.6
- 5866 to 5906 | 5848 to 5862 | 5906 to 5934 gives 2.2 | 2.68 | 2.67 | 2.68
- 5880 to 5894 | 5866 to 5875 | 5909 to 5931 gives 1.4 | 2.73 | 2.65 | 2.7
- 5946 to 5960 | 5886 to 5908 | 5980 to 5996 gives -0.7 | 2.44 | 2.7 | 2.6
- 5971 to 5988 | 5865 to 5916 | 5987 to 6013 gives -0.1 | 2.56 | 2.69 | 2.67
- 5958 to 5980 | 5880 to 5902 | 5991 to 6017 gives -0.9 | 2.42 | 2.66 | 2.59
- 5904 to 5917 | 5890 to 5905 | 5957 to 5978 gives -1.1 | 2.39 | 2.69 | 2.44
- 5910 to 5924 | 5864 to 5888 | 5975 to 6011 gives 0.1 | 2.64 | 2.67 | 2.65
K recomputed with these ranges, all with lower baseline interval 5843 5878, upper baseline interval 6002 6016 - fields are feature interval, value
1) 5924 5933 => 0.002 mag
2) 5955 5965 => 0.030 mag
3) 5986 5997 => -0.027 mag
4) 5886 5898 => 0.174 mag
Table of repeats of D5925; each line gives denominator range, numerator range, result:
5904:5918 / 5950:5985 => 1.00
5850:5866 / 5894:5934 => 0.98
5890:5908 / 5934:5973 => 1.11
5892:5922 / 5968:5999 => 1.05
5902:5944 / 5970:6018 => 1.00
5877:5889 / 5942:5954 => 1.09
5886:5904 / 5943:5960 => 1.15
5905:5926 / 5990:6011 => 1.01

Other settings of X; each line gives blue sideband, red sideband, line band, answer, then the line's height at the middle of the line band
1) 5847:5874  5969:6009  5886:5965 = 0.03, 2.69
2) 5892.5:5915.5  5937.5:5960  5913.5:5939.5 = -0.03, 2.63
